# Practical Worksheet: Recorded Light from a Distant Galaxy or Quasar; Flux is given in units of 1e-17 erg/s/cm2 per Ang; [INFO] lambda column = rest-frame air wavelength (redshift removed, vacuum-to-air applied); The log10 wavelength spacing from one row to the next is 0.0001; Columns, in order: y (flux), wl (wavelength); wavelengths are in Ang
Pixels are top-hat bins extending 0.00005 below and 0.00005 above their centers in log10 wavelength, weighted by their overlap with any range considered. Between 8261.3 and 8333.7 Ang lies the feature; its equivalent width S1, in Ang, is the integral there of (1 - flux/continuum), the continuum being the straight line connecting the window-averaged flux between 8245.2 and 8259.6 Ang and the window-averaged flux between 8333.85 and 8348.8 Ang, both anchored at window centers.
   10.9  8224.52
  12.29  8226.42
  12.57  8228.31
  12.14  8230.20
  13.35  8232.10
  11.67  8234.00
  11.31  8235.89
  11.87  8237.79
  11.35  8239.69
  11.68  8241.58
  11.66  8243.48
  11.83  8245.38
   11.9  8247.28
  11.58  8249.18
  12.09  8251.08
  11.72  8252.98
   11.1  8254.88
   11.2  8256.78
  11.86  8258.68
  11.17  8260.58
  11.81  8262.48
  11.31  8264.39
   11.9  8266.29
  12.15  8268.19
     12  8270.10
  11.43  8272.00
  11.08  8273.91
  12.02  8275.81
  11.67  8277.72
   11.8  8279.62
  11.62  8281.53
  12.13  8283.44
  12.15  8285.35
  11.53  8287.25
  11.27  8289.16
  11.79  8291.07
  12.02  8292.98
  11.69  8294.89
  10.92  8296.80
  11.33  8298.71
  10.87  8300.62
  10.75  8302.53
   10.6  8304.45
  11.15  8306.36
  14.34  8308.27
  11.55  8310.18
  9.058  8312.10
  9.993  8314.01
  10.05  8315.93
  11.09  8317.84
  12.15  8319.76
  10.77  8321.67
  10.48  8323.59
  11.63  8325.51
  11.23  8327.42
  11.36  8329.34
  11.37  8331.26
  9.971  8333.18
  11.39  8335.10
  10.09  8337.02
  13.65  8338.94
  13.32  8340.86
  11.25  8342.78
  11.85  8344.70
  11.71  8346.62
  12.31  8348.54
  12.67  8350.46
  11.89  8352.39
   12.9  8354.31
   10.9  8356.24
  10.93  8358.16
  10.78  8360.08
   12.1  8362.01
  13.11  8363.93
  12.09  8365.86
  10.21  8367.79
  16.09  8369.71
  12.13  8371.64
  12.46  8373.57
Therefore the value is 2.4 Ang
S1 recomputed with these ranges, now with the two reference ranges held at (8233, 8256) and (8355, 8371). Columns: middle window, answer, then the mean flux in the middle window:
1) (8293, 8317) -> 1.6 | 11.1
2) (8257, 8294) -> 0.1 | 11.7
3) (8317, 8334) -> 1.1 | 11.1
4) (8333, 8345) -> 0.2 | 11.7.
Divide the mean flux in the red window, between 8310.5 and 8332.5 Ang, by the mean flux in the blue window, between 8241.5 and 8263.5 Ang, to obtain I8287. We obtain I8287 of 0.93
